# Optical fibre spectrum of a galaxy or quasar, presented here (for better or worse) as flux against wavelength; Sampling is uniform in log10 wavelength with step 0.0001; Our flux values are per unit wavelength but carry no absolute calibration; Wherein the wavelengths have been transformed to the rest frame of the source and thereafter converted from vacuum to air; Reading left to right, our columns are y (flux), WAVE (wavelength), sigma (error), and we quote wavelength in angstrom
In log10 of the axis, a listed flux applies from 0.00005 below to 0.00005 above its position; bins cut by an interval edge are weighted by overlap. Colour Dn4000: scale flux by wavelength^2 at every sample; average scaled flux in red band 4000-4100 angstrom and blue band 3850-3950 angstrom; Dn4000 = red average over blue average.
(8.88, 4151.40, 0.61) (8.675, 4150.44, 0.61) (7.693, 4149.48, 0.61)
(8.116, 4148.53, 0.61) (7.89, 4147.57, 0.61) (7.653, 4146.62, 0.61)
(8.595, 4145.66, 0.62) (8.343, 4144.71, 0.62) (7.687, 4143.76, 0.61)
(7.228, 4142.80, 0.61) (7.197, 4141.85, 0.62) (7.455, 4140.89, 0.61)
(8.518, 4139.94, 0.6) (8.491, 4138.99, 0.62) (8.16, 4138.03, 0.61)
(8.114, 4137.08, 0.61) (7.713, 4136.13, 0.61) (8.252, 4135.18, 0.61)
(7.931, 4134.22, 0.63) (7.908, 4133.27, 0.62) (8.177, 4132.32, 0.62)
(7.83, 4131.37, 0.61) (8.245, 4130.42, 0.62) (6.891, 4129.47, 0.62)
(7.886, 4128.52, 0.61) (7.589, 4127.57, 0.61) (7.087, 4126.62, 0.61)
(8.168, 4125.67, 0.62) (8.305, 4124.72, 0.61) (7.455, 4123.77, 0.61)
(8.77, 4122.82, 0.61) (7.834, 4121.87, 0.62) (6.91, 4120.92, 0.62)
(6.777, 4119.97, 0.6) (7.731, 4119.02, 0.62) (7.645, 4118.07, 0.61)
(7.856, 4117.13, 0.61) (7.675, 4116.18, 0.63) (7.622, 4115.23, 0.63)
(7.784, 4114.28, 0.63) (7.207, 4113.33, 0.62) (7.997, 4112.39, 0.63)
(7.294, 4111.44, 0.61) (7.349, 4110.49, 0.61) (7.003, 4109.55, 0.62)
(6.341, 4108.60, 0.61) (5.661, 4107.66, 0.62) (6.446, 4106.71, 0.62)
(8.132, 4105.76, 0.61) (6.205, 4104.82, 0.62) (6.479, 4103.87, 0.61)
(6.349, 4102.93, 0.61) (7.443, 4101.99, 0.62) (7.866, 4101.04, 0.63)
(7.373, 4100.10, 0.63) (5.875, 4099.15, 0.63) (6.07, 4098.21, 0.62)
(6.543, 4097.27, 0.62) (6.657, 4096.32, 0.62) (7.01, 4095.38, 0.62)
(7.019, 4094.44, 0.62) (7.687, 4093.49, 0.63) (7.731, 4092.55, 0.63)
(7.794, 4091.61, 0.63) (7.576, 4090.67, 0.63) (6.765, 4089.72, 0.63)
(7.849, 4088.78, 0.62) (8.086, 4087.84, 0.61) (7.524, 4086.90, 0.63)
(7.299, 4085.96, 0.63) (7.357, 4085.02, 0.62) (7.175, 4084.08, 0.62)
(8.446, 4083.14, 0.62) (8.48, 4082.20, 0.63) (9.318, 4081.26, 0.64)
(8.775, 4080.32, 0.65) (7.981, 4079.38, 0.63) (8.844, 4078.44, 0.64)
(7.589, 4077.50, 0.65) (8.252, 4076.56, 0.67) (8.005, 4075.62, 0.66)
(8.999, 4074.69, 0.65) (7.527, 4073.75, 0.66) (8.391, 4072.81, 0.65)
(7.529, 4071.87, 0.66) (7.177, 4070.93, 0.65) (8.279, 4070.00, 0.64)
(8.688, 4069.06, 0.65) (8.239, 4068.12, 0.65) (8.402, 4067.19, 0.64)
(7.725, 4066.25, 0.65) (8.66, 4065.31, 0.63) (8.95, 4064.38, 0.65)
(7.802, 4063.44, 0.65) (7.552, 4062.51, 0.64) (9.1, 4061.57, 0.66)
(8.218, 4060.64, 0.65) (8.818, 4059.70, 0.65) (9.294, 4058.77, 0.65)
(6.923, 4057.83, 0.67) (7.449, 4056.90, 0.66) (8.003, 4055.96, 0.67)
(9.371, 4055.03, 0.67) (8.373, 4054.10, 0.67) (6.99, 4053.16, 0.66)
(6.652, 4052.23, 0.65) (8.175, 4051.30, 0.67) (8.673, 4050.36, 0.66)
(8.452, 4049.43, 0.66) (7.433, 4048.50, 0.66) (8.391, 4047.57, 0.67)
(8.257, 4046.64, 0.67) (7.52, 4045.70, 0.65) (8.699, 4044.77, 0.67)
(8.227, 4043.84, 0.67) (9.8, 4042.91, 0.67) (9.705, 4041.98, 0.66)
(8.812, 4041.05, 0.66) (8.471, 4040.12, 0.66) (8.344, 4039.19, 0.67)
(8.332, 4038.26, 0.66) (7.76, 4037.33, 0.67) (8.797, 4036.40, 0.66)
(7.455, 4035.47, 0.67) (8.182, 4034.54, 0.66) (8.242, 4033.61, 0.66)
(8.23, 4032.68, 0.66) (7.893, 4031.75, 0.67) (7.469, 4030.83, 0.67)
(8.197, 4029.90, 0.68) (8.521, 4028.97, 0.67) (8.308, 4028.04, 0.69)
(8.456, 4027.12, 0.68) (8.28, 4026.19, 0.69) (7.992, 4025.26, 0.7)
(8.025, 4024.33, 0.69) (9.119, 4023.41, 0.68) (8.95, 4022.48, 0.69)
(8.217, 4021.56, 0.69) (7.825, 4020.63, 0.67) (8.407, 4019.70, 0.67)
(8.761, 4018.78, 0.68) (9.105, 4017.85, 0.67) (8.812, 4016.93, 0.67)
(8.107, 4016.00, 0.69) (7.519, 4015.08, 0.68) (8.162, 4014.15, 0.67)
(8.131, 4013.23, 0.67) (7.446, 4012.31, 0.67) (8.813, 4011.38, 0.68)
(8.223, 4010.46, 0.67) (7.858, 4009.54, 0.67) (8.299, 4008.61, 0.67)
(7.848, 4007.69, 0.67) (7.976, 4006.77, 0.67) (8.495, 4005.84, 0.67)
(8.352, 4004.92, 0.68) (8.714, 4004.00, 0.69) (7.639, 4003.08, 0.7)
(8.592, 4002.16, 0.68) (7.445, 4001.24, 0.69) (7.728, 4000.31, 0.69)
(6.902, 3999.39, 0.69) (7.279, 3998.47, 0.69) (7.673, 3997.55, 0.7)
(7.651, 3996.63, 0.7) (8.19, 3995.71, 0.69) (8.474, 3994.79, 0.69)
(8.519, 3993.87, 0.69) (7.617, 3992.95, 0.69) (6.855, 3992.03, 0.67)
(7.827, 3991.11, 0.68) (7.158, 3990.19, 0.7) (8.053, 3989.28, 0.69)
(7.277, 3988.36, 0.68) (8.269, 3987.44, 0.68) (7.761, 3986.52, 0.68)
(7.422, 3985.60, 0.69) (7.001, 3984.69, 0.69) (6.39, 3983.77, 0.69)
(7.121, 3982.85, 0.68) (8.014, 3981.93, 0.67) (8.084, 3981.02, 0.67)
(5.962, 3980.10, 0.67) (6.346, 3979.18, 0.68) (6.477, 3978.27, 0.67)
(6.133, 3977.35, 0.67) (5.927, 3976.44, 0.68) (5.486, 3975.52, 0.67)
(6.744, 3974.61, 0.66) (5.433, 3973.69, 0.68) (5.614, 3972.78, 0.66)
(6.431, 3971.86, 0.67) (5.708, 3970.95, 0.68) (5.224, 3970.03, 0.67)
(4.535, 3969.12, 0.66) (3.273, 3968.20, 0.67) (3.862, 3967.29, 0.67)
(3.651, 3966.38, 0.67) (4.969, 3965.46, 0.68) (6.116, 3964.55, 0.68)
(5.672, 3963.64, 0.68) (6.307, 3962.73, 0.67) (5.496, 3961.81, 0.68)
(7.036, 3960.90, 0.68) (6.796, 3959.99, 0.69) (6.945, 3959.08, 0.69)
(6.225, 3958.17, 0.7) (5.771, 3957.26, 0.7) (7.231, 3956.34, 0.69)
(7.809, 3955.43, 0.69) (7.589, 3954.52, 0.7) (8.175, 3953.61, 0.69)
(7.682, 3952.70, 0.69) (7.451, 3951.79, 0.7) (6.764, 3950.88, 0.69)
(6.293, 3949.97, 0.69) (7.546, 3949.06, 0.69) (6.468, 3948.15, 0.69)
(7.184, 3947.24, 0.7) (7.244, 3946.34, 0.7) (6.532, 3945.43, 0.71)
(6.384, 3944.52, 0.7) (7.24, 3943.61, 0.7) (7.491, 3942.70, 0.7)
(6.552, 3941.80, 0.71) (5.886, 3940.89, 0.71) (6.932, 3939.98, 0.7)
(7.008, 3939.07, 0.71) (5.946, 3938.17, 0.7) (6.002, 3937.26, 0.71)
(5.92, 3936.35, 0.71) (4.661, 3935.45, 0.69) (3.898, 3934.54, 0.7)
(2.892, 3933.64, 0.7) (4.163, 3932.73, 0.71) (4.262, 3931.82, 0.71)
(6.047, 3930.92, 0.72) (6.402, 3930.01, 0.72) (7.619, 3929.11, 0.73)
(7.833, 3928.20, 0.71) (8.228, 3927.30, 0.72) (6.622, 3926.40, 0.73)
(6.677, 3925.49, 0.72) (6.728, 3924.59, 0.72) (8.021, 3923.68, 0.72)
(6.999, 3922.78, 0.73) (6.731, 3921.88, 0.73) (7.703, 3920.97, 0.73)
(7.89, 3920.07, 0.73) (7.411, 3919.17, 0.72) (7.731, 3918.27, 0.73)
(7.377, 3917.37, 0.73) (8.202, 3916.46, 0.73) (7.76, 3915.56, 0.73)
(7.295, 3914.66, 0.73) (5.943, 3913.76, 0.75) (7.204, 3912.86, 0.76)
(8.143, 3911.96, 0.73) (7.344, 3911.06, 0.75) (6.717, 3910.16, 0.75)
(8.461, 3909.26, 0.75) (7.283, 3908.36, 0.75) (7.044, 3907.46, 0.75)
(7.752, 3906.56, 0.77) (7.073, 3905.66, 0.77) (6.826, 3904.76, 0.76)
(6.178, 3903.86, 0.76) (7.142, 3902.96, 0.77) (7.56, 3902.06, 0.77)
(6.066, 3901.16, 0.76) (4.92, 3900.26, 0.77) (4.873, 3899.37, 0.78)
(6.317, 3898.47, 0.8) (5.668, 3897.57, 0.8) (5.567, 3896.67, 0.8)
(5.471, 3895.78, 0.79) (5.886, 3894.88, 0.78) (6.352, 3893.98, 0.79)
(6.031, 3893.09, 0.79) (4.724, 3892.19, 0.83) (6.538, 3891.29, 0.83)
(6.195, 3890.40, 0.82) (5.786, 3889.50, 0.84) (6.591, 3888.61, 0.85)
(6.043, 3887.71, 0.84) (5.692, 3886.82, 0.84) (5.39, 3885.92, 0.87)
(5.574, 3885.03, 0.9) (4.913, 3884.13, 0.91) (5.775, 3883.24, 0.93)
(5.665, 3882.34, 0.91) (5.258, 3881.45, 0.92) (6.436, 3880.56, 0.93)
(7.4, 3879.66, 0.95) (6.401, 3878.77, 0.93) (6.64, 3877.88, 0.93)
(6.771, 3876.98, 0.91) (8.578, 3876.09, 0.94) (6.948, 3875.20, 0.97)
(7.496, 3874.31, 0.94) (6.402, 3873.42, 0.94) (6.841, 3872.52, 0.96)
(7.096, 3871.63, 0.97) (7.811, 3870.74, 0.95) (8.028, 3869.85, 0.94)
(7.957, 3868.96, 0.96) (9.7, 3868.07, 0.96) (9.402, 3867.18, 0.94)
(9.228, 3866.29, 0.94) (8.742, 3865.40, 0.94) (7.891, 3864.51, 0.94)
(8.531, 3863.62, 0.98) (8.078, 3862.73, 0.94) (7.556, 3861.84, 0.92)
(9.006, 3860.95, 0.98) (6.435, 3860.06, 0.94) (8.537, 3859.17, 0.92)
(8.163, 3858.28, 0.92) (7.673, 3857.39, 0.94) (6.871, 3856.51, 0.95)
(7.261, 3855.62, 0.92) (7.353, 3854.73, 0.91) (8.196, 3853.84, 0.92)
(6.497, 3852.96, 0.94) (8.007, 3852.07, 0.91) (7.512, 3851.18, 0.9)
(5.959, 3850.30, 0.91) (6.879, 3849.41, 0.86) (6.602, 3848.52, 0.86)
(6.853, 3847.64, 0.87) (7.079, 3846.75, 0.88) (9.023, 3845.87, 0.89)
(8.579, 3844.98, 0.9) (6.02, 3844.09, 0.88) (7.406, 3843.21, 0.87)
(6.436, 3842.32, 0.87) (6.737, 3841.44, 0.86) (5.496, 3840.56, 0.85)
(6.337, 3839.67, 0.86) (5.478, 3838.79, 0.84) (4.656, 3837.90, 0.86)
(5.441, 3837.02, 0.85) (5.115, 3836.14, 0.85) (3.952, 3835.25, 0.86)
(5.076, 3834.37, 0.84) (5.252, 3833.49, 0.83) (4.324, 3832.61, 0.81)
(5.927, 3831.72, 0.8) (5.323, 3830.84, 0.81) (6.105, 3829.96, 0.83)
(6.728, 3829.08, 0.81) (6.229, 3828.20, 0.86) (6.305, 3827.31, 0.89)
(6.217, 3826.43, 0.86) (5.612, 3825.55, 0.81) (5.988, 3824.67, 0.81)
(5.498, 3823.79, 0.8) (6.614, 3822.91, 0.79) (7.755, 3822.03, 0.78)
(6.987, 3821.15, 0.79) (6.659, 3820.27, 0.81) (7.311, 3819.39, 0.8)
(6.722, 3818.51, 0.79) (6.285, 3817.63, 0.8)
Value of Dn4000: 1.27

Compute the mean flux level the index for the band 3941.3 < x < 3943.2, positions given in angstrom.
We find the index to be 7.01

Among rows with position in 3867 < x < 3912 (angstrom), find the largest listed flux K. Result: 9.7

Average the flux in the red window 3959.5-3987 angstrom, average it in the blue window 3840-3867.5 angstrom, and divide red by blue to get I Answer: 0.8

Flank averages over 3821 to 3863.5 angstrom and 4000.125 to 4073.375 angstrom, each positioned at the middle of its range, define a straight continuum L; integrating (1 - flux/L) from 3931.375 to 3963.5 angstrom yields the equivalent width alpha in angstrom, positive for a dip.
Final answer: 4.8 angstrom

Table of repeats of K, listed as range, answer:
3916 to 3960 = 8.228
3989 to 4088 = 9.8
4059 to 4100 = 9.318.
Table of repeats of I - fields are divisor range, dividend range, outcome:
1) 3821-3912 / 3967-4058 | 1.15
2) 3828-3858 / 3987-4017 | 1.23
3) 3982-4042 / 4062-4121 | 0.94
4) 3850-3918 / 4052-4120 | 1.10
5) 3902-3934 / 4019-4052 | 1.19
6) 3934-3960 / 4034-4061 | 1.24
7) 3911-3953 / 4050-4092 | 1.20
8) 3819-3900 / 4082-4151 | 1.13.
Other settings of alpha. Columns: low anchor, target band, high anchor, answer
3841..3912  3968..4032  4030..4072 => 2.6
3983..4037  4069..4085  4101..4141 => -0.9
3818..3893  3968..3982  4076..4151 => 2.3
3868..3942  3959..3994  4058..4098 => 3.8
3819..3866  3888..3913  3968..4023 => 1.9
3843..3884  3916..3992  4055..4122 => 10.0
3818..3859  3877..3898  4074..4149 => 2.4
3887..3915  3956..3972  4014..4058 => 3.7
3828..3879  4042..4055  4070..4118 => -1.5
